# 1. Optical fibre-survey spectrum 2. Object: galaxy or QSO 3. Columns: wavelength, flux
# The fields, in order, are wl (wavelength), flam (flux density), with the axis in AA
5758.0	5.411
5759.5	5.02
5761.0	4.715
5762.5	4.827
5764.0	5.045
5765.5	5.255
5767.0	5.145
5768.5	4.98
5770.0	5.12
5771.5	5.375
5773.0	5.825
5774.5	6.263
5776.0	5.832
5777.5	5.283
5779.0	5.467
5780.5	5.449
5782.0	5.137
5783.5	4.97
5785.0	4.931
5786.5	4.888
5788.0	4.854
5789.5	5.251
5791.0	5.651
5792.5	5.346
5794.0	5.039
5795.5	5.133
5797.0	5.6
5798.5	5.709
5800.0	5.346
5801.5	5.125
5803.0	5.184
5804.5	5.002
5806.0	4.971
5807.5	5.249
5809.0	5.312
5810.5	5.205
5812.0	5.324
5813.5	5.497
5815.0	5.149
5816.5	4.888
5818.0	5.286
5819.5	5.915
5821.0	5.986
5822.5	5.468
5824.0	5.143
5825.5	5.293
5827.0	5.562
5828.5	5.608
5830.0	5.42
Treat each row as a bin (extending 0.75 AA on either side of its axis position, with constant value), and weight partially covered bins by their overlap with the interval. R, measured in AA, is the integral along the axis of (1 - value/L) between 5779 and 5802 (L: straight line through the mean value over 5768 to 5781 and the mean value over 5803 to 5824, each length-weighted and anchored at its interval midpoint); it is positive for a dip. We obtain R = 0.8 AA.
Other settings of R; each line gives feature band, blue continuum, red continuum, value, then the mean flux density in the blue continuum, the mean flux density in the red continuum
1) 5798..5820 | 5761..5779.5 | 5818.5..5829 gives 0.9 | 5.34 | 5.56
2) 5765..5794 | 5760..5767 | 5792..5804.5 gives -1.1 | 4.98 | 5.29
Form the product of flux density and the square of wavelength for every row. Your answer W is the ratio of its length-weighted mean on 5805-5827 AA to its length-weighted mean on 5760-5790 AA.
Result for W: 1.04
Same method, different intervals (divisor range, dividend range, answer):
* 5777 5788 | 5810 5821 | 1.06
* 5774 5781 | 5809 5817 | 0.94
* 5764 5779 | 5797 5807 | 0.98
